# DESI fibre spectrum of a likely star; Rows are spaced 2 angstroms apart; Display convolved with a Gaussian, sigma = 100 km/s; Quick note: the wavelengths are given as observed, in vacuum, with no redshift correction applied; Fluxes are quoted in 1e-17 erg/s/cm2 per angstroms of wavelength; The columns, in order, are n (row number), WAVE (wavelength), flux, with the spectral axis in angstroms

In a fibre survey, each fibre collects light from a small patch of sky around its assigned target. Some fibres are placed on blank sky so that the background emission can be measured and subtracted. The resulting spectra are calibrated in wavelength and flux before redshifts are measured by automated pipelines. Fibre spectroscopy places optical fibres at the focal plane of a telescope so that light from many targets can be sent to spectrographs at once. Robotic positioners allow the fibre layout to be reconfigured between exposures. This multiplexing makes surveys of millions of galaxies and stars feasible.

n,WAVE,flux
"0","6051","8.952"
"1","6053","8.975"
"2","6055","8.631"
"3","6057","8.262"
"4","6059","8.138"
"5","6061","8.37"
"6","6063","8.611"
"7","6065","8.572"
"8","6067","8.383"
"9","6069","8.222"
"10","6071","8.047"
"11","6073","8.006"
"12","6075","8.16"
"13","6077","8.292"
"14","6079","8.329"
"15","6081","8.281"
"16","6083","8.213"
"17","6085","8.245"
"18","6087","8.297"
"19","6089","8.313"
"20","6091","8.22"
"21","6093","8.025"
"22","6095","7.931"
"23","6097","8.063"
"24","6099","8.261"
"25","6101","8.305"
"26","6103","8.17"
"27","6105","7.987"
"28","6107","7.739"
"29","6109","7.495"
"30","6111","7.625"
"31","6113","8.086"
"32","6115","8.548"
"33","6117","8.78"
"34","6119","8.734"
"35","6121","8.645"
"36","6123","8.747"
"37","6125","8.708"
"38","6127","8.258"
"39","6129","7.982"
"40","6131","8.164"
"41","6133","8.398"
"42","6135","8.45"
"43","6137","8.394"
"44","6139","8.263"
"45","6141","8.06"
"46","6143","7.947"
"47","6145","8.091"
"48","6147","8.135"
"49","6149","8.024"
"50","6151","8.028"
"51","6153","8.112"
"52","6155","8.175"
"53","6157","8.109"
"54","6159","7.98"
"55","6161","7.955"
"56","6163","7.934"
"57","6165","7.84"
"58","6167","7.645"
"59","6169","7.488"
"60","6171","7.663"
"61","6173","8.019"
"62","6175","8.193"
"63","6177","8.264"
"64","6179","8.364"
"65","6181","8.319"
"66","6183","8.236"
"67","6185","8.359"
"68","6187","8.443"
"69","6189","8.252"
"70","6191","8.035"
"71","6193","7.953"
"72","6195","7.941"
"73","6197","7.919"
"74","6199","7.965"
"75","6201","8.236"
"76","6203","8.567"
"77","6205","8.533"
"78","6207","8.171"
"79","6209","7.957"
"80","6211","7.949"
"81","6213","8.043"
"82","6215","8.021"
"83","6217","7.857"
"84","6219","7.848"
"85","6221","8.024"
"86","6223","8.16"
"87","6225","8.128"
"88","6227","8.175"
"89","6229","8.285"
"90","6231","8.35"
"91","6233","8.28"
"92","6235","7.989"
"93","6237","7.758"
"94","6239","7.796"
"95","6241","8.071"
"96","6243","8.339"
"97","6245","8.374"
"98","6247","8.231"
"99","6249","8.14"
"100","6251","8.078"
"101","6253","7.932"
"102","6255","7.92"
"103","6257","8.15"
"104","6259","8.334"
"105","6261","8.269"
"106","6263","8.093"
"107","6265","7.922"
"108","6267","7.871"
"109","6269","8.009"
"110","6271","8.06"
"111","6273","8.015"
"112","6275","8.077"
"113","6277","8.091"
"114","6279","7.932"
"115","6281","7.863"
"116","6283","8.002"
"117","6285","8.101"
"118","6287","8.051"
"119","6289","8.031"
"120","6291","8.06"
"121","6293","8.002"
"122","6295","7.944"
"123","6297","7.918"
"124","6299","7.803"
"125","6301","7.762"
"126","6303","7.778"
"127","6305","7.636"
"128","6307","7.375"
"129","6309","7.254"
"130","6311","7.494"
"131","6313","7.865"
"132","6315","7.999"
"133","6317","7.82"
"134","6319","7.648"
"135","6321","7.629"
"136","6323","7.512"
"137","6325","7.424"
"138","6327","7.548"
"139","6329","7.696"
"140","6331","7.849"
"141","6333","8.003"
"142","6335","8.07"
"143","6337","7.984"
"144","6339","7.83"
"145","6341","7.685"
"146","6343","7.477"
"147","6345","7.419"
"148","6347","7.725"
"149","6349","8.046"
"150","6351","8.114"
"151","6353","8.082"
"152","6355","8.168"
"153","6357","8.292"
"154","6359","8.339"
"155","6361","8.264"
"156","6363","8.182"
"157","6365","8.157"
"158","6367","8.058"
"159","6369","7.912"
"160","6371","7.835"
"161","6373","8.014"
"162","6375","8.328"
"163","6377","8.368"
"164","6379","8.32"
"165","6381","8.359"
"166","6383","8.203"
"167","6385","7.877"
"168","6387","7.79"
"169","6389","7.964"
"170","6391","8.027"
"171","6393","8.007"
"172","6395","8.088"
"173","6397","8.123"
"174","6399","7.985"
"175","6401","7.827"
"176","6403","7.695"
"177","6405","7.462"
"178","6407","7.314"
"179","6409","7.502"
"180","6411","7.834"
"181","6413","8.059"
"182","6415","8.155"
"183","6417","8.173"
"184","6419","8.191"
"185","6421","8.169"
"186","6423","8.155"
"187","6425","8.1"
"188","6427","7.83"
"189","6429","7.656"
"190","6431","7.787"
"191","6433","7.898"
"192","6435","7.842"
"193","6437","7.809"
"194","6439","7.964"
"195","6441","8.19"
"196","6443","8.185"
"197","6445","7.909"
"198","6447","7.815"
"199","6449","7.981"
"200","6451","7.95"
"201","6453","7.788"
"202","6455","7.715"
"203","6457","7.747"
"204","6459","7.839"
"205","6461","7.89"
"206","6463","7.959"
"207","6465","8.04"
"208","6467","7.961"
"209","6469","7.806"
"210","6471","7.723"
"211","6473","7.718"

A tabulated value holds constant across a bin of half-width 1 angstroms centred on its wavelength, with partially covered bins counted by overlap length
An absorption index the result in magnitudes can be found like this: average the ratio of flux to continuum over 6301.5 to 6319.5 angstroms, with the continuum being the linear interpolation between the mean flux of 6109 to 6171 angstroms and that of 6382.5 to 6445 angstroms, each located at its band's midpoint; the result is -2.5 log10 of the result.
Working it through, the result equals 0.05 mag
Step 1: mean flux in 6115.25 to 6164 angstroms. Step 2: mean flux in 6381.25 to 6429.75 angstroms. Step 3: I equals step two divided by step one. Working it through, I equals 1.0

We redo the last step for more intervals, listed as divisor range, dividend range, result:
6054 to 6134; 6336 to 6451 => 0.97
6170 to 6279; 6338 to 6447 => 0.98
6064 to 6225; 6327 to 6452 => 0.98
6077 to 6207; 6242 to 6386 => 0.97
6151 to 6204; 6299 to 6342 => 0.95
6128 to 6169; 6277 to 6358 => 0.97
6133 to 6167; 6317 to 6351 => 0.96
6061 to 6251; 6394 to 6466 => 0.97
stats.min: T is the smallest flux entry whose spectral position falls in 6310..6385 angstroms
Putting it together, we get 7.419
